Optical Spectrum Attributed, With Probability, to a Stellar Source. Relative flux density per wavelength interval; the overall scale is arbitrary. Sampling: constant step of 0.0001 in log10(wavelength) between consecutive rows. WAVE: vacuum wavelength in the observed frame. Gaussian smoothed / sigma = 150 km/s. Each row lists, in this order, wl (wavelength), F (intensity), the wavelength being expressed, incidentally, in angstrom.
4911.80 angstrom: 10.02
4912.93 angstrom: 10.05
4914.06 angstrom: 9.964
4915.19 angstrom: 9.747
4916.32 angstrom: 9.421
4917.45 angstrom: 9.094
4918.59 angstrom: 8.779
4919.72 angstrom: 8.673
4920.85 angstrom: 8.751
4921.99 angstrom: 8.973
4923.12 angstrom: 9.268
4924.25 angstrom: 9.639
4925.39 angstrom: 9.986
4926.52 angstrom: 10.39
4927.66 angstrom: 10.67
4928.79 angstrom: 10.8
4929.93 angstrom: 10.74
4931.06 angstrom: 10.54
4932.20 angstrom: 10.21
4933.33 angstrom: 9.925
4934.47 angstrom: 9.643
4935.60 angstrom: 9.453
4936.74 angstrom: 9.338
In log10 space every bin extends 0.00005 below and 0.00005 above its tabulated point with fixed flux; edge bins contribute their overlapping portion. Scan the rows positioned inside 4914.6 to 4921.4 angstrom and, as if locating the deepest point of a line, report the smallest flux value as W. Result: 8.673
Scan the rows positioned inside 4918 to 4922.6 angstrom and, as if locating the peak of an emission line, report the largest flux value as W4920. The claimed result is 8.973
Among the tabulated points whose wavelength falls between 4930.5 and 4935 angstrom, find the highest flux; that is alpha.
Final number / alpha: 10.54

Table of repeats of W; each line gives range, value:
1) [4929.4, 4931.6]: 10.54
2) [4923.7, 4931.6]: 9.639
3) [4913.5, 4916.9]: 9.421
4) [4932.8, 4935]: 9.643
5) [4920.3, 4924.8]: 8.751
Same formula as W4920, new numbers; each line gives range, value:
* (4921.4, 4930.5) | 10.8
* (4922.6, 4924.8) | 9.639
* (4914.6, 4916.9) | 9.747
